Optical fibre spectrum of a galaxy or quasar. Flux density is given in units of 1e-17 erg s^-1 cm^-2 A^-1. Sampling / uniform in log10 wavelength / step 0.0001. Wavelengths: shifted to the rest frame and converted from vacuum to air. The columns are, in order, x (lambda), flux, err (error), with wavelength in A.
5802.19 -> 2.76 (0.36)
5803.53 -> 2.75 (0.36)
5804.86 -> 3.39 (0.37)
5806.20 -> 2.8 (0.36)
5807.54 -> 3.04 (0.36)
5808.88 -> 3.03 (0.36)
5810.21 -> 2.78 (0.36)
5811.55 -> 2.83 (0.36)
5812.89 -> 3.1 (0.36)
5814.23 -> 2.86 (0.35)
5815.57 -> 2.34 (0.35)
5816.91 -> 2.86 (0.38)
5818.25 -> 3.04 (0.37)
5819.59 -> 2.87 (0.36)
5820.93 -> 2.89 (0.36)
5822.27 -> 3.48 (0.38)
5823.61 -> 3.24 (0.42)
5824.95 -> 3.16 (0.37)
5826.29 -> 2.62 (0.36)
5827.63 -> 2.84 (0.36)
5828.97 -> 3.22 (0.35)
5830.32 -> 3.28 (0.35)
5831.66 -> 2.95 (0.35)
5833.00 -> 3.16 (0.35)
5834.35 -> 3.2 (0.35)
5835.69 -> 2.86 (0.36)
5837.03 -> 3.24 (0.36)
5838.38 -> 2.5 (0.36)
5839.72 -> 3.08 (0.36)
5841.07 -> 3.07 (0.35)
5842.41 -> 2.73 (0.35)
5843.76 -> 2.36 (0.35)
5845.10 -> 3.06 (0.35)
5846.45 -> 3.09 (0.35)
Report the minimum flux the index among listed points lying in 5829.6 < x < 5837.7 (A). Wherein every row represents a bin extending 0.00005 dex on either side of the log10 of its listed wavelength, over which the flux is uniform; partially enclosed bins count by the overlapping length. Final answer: 2.86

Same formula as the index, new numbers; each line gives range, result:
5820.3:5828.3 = 2.62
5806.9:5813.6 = 2.78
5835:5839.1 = 2.5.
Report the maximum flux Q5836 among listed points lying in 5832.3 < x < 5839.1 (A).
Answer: 3.24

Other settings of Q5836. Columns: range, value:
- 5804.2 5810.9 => 3.39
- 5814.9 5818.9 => 3.04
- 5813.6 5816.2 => 2.86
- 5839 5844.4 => 3.08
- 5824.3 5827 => 3.16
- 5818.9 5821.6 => 2.89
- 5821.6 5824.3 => 3.48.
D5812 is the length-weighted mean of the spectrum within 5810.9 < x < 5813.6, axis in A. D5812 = 2.96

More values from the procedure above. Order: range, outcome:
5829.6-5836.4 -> 3.09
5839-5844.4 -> 2.81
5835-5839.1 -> 2.88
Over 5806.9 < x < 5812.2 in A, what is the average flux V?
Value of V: 2.92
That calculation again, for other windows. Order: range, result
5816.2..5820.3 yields 2.92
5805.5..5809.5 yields 2.95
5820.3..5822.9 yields 3.19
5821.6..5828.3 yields 3.07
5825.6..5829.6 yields 2.9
